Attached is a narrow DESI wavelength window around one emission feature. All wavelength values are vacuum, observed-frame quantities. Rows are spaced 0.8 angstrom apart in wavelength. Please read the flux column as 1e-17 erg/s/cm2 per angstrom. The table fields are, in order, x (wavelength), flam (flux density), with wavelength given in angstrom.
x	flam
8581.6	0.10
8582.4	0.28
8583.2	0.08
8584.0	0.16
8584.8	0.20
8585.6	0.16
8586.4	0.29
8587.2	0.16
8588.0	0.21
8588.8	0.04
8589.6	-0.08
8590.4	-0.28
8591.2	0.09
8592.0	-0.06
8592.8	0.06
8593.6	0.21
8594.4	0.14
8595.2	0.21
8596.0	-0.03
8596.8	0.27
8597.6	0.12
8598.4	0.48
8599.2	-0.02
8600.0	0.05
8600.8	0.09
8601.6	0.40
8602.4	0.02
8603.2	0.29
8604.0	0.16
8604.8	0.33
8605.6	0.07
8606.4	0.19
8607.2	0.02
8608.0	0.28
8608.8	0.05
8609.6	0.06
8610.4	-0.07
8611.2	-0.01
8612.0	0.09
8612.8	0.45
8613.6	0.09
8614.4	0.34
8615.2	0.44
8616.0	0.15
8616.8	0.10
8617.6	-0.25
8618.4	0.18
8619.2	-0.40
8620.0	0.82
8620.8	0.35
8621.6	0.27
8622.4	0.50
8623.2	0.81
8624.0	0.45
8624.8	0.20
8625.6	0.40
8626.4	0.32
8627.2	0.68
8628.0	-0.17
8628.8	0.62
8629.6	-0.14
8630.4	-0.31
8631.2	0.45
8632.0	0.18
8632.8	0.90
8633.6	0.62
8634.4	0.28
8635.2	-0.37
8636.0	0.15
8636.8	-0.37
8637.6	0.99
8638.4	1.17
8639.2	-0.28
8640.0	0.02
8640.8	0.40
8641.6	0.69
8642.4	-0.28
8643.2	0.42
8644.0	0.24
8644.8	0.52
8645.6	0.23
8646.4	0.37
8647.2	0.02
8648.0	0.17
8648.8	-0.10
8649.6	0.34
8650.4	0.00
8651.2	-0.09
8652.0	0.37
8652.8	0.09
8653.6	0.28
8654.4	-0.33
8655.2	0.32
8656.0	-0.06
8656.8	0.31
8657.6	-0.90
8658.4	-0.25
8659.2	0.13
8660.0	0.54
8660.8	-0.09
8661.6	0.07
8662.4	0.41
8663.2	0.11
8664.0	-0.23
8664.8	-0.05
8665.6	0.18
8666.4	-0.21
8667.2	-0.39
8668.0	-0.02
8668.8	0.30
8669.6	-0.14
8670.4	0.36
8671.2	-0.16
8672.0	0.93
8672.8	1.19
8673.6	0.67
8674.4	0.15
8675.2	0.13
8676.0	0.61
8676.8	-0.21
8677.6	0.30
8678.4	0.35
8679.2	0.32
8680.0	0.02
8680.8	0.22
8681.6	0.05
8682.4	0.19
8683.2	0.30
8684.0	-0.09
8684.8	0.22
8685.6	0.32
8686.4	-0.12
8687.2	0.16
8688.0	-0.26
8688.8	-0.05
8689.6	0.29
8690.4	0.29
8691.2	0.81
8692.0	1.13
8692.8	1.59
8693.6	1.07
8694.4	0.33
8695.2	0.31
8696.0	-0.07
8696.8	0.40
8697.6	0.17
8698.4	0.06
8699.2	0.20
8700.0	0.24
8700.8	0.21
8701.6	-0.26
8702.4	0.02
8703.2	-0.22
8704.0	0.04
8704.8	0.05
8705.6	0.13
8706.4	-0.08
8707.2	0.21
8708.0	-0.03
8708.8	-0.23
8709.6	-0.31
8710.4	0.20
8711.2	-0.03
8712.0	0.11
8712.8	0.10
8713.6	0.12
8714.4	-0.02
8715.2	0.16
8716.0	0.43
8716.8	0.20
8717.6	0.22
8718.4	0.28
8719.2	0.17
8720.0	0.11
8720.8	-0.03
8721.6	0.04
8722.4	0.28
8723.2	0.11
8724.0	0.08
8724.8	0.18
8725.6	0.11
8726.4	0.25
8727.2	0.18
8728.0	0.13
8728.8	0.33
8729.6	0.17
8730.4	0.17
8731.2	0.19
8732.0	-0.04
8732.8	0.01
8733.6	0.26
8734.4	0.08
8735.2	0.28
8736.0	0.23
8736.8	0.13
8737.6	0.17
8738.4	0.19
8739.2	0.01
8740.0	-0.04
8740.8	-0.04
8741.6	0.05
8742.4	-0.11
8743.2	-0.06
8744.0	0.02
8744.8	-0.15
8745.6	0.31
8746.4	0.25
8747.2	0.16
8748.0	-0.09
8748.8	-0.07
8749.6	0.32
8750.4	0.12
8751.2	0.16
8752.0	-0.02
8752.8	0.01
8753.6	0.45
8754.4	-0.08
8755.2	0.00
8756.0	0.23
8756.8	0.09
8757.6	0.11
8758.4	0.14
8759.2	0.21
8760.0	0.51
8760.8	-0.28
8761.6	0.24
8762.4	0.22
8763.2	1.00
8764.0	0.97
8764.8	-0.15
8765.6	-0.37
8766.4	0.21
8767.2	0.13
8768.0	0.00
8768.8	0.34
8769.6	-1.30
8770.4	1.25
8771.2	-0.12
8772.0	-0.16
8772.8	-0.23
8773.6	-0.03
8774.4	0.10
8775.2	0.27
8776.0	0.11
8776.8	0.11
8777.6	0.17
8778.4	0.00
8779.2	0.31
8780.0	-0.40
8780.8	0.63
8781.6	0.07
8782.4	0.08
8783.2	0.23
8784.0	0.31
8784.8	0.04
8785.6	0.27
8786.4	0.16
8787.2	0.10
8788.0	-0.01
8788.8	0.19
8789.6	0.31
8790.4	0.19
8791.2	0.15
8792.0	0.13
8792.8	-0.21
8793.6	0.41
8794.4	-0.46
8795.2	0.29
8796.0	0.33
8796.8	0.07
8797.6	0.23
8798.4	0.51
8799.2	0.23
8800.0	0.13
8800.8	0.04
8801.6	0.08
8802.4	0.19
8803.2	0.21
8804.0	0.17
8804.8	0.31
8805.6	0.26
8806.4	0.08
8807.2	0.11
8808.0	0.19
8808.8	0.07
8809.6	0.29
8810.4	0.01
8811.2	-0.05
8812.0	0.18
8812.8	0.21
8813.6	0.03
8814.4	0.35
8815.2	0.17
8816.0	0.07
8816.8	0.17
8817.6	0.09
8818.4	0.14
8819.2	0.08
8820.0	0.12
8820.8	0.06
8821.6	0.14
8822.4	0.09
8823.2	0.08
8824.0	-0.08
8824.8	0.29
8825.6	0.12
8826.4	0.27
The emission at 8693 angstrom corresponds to H-beta 4861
